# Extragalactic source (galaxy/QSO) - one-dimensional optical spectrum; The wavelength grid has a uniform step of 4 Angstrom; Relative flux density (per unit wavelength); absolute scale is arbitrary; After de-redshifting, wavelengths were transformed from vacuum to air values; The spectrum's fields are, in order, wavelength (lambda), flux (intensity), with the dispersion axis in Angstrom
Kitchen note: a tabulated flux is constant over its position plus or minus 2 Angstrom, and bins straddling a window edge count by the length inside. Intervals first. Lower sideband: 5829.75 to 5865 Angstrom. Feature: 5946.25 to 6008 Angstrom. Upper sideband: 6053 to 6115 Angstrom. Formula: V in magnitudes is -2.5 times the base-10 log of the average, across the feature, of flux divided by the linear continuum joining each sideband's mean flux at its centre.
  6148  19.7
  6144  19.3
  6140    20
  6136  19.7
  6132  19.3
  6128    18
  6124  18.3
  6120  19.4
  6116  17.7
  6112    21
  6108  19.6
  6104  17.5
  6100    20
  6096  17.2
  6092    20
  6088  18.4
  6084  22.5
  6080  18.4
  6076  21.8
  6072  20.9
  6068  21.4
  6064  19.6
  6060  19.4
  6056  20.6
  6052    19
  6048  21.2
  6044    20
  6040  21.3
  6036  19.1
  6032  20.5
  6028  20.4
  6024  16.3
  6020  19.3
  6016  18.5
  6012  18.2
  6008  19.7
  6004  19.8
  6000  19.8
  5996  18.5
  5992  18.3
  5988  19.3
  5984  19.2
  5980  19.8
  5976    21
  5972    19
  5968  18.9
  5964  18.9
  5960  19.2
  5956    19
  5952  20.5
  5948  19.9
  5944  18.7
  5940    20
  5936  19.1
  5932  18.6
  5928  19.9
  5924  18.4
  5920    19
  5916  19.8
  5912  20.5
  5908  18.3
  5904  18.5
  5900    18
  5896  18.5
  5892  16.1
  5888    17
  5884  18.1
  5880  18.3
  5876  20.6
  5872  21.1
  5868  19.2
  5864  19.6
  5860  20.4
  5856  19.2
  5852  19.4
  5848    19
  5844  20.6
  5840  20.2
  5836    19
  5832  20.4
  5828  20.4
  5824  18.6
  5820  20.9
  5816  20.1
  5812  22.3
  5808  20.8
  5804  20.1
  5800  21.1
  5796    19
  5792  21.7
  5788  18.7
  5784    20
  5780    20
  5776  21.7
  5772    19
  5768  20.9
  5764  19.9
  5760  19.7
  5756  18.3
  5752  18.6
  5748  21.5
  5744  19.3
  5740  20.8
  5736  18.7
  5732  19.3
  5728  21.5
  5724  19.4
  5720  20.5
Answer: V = 0.02 mag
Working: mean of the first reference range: 19.8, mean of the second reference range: 19.8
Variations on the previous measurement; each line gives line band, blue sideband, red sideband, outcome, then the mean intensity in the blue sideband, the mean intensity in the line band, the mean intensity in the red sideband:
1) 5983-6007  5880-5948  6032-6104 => 0.01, 18.7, 19.2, 20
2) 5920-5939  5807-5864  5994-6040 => 0.03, 20.1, 19.1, 19.2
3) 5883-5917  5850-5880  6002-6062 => 0.09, 19.8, 18.3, 19.6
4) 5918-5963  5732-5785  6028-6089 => 0.05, 19.9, 19.3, 20.3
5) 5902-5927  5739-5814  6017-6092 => 0.05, 20.2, 19.1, 20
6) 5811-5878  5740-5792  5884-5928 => -0.05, 19.9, 20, 18.5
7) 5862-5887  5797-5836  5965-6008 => 0.04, 20.4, 19.4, 19.4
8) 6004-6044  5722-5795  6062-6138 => 0.02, 19.9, 19.3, 19.5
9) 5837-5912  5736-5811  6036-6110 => 0.05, 20.1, 19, 19.9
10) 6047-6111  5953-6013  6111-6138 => -0.04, 19.3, 19.8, 19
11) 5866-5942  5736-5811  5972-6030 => 0.04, 20.1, 18.9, 19.1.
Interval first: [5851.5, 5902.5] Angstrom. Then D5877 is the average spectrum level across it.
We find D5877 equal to 18.9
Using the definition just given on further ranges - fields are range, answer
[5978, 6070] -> 19.5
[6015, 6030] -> 18.6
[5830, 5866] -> 19.8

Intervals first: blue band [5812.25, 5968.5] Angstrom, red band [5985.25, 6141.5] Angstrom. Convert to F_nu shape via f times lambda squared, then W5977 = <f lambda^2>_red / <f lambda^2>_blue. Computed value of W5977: 1.07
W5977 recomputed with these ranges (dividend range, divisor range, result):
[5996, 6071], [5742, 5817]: 1.06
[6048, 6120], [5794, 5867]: 1.07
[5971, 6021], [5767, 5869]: 1.02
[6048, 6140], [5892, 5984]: 1.07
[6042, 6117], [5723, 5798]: 1.11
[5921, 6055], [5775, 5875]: 1.02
